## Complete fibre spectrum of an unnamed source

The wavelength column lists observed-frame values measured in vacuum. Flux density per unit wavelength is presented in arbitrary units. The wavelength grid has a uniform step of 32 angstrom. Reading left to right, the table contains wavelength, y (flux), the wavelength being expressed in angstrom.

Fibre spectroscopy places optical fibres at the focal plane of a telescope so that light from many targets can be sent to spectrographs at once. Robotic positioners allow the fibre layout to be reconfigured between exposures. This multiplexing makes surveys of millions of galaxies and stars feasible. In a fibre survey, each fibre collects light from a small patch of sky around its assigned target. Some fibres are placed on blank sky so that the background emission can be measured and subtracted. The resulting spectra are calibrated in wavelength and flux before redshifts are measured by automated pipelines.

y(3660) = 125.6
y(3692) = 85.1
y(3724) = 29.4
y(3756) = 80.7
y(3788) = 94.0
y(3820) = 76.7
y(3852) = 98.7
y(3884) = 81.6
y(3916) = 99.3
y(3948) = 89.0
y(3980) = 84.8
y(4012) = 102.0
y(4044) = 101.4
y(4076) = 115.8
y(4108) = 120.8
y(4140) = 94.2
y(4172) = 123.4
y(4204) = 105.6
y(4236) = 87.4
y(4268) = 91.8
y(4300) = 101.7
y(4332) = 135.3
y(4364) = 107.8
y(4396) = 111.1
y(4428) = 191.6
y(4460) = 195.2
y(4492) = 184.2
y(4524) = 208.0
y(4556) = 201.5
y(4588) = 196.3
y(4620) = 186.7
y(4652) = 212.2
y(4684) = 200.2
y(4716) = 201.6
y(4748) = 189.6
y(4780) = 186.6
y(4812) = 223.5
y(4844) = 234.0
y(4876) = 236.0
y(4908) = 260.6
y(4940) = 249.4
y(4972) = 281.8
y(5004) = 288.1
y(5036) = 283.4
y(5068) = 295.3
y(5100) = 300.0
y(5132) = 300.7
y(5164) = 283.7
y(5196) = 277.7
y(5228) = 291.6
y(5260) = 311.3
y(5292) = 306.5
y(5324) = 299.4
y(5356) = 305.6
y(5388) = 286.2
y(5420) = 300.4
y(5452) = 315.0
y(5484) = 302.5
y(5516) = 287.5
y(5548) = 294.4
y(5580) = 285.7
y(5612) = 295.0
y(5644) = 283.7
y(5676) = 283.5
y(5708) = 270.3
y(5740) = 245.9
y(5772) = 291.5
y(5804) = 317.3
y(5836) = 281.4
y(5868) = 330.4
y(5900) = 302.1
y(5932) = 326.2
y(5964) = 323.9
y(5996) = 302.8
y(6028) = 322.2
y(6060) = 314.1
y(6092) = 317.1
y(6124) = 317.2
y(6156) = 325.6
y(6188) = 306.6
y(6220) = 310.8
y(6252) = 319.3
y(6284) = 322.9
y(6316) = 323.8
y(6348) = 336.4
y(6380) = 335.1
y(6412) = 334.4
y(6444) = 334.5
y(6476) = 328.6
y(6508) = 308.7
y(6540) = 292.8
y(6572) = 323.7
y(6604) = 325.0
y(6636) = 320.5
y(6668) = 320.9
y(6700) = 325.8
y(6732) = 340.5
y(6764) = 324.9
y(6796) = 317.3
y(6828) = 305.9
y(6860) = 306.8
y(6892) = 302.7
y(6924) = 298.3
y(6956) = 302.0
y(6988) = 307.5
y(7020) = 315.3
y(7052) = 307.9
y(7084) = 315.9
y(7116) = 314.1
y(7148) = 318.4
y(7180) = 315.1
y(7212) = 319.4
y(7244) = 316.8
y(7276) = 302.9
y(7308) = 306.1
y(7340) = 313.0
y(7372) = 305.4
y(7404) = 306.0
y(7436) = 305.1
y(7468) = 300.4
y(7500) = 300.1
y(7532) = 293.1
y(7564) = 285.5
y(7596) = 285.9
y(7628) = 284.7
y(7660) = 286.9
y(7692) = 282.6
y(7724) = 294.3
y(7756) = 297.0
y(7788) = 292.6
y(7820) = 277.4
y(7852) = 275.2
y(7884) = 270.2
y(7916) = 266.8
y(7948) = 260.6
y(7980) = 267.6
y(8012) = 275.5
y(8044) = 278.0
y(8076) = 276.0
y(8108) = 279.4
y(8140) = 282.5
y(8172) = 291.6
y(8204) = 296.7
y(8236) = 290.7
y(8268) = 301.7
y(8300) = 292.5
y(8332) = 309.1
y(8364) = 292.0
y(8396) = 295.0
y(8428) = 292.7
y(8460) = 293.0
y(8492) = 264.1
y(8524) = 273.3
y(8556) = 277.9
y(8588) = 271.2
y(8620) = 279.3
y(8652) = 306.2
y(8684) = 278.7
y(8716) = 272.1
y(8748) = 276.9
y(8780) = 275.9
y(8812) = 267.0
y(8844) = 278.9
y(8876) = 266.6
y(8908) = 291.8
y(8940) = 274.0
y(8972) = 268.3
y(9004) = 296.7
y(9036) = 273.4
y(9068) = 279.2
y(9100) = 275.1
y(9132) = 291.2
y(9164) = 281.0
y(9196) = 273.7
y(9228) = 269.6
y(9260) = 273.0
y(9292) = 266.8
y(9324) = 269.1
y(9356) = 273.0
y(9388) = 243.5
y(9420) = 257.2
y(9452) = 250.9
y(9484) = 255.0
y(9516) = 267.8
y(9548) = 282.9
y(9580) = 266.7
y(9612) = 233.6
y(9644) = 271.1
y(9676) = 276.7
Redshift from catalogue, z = 0.11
